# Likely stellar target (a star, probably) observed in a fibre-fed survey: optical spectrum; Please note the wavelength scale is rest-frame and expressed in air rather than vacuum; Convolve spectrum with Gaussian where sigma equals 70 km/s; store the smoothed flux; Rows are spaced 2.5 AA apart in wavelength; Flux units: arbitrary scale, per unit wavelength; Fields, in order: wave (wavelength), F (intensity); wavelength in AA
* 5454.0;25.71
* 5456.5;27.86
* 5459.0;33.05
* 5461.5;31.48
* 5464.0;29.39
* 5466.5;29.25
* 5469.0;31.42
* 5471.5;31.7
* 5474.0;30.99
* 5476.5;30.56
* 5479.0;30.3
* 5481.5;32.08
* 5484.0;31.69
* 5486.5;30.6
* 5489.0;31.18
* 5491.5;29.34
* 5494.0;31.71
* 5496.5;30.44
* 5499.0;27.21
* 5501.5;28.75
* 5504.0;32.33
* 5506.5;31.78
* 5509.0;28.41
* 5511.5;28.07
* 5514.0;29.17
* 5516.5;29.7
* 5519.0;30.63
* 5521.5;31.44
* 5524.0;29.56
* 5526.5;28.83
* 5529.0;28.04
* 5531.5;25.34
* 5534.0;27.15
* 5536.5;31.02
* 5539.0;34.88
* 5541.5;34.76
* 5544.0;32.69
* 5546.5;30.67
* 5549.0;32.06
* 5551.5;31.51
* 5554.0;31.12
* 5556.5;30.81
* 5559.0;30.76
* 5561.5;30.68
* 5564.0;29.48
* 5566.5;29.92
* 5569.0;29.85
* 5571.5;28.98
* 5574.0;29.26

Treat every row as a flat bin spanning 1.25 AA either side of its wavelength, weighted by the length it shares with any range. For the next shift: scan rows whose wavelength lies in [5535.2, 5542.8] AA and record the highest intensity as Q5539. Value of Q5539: 34.88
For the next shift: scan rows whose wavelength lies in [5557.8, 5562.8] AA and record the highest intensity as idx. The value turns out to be 30.76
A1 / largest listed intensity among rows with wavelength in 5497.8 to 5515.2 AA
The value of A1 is 32.33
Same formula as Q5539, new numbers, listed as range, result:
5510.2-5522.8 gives 31.44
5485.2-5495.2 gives 31.71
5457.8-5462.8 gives 33.05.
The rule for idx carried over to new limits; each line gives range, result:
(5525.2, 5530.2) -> 28.83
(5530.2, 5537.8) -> 31.02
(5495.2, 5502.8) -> 30.44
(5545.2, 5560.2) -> 32.06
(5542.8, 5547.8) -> 32.69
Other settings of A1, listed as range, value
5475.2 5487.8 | 32.08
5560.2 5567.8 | 30.68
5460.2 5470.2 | 31.48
